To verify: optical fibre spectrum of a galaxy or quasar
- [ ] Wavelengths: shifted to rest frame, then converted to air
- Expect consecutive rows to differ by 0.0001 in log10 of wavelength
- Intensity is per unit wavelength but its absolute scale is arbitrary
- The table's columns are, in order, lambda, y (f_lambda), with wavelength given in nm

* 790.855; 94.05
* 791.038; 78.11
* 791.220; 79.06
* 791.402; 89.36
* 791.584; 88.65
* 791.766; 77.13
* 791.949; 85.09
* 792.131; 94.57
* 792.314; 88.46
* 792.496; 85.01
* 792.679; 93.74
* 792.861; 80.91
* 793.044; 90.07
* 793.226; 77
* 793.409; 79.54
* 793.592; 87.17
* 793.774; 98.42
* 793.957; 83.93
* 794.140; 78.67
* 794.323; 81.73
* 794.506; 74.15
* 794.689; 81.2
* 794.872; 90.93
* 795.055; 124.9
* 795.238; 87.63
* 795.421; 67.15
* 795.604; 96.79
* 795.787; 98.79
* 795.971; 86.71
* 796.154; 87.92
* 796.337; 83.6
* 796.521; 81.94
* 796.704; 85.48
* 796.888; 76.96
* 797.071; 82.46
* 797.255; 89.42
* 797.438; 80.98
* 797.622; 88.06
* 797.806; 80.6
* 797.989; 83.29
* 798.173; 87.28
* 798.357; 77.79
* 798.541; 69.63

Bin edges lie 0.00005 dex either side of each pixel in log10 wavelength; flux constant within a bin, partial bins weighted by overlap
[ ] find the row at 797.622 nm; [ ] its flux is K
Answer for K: 88.06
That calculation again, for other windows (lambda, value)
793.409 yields 79.54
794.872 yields 90.93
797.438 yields 80.98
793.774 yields 98.42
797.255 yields 89.42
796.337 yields 83.6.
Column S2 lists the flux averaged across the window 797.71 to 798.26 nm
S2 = 83.7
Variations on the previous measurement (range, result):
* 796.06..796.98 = 83.2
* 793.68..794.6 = 83.4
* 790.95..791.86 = 82.5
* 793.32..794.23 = 85.6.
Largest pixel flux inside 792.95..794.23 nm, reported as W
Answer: 98.42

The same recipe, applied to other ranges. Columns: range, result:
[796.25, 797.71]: 89.42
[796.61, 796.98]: 85.48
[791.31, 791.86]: 89.36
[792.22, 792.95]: 93.74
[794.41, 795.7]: 124.9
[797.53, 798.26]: 88.06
